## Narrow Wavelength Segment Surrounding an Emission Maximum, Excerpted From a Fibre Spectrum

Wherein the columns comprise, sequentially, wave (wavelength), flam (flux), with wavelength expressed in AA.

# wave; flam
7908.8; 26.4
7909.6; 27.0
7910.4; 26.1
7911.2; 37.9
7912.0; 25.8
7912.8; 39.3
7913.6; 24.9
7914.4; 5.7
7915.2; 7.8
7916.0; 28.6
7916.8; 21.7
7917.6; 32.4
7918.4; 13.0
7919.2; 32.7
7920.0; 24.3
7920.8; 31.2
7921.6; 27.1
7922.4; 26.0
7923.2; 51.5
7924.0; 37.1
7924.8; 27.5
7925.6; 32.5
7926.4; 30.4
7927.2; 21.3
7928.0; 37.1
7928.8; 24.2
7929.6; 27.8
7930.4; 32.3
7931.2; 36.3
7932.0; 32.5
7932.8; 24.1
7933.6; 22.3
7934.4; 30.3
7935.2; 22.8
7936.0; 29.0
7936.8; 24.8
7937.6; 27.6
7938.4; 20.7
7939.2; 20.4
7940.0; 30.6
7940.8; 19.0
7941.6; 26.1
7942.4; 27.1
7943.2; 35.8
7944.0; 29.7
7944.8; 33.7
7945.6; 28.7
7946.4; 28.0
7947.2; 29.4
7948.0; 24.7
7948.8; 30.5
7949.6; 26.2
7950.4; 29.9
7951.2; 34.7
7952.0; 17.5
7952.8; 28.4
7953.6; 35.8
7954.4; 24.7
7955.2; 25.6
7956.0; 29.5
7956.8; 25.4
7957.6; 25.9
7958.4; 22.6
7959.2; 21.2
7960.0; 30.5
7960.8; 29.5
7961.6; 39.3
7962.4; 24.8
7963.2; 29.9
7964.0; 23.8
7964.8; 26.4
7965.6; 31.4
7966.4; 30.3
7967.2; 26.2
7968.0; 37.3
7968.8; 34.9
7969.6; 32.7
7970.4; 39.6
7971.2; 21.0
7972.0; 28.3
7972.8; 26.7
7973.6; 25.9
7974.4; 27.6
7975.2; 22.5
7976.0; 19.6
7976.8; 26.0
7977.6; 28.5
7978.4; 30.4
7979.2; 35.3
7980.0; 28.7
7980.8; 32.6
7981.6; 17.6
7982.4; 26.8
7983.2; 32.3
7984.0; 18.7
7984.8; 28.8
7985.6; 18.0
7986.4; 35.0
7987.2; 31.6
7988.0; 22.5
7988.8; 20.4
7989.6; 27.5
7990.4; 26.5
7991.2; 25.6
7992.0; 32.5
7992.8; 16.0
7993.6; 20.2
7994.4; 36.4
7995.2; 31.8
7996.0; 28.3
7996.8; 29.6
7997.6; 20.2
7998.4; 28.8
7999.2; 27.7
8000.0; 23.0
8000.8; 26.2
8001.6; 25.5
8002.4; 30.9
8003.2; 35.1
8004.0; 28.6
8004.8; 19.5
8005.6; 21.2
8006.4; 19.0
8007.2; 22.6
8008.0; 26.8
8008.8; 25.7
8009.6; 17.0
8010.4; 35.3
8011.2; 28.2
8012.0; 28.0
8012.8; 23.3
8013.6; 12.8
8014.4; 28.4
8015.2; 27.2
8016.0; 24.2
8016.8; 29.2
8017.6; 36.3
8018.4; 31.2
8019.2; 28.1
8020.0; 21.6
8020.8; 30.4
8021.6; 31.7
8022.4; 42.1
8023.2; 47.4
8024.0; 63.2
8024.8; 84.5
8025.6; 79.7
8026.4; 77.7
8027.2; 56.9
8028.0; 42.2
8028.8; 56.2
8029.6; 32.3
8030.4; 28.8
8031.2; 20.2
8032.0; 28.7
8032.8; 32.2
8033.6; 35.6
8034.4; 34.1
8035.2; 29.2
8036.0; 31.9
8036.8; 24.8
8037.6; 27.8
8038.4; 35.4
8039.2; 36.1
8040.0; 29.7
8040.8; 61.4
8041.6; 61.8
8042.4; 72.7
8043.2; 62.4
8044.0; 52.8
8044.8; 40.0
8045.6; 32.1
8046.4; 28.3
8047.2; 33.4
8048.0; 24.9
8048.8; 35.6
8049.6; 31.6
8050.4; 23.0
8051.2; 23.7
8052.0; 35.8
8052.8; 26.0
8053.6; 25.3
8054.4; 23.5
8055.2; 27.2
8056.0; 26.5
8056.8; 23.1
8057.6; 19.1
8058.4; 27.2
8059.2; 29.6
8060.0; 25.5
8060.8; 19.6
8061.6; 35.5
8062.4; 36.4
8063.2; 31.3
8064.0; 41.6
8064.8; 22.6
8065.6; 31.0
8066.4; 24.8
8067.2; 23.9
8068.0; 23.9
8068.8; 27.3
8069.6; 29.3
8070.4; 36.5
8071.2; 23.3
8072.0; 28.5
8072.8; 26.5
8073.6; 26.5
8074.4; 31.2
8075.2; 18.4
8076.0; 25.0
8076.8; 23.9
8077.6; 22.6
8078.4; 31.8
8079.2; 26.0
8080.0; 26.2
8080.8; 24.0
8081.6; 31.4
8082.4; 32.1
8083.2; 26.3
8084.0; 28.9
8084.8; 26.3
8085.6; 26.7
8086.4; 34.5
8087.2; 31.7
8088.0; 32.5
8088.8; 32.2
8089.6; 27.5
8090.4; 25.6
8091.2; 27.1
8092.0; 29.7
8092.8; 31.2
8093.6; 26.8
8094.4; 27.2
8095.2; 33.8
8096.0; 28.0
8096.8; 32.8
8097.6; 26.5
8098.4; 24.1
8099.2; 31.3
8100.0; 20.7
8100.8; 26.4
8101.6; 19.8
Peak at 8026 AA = [S II] 6716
